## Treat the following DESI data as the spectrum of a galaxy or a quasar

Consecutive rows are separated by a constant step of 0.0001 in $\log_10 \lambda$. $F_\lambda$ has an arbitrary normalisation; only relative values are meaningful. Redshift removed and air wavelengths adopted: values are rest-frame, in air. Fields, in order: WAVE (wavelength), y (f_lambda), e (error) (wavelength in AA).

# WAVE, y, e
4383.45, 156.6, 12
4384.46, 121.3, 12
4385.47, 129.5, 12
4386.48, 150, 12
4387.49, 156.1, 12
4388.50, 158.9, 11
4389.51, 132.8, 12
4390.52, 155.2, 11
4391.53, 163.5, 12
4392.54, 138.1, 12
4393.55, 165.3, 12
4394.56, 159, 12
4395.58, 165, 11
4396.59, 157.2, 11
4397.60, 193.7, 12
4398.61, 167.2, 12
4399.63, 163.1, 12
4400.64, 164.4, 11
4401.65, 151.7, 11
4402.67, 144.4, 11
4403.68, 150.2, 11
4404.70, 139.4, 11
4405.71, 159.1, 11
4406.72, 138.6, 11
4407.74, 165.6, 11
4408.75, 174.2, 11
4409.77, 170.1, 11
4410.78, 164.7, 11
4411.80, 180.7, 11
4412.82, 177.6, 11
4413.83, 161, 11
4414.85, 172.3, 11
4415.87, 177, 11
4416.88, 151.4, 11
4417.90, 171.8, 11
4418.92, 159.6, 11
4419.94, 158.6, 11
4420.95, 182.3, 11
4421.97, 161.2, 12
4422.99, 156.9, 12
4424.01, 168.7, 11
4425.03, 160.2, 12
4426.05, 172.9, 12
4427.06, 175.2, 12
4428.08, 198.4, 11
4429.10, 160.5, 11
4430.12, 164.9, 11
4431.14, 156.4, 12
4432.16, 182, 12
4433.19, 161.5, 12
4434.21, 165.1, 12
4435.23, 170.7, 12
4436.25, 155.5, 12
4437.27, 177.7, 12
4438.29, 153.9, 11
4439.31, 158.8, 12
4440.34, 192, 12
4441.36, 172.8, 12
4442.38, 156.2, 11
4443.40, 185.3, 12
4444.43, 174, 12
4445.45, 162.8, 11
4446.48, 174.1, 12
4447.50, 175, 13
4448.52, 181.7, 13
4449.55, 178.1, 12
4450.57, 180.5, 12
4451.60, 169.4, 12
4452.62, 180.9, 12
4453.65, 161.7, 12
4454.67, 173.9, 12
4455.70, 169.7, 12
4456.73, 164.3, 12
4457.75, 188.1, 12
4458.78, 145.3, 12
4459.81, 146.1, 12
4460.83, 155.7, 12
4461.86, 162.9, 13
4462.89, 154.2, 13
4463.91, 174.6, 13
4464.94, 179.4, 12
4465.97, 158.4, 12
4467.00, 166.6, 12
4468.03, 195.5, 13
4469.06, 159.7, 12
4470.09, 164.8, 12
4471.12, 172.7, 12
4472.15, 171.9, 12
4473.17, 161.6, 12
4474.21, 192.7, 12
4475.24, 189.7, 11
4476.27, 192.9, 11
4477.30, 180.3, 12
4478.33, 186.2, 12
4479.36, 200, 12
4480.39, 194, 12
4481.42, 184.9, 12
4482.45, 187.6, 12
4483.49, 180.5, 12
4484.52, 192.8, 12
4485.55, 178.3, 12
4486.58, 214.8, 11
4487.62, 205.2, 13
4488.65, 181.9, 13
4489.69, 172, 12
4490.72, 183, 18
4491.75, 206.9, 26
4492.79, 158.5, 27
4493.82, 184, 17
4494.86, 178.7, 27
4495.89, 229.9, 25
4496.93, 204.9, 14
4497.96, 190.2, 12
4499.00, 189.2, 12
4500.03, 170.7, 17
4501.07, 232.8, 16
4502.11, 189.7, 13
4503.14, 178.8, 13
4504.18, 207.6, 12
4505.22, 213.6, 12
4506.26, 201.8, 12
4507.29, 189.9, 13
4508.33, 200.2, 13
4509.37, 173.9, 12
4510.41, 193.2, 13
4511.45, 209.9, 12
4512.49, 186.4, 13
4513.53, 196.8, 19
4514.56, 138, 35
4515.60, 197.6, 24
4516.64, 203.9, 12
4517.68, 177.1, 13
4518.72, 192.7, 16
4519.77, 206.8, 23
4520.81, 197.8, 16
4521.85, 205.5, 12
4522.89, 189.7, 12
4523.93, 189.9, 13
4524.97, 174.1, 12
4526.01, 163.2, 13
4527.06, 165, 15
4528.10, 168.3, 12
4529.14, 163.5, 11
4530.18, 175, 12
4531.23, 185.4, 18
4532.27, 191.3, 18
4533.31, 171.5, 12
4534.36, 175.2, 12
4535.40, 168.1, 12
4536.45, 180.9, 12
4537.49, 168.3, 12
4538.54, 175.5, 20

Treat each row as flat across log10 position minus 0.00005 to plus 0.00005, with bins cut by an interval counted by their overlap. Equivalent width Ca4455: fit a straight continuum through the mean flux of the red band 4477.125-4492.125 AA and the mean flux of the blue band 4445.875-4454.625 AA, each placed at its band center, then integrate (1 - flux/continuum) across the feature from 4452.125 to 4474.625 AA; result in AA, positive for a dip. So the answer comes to 1.6 AA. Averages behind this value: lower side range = 175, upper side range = 190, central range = 168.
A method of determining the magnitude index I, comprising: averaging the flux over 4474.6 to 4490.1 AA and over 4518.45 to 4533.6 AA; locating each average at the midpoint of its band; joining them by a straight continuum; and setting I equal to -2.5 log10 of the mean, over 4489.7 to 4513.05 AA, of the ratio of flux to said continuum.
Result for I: -0.04 mag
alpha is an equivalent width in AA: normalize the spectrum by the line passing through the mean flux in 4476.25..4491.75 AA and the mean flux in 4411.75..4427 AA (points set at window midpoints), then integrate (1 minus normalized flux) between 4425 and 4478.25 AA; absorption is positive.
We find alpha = 2.2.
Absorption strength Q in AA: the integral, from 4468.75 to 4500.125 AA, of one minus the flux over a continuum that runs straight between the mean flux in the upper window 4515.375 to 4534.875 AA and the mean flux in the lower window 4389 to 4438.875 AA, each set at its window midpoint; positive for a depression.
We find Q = -1.8 AA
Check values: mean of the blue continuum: 164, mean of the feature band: 186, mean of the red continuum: 184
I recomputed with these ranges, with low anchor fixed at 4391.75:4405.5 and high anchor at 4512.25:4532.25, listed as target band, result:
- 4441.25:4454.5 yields -0.03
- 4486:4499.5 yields -0.09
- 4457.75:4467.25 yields 0.06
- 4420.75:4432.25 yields -0.03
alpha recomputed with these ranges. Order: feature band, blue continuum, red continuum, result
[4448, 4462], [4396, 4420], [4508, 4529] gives 0.3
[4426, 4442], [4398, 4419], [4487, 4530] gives -0.1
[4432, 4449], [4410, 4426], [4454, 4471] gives -0.4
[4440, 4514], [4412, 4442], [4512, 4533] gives -2.5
